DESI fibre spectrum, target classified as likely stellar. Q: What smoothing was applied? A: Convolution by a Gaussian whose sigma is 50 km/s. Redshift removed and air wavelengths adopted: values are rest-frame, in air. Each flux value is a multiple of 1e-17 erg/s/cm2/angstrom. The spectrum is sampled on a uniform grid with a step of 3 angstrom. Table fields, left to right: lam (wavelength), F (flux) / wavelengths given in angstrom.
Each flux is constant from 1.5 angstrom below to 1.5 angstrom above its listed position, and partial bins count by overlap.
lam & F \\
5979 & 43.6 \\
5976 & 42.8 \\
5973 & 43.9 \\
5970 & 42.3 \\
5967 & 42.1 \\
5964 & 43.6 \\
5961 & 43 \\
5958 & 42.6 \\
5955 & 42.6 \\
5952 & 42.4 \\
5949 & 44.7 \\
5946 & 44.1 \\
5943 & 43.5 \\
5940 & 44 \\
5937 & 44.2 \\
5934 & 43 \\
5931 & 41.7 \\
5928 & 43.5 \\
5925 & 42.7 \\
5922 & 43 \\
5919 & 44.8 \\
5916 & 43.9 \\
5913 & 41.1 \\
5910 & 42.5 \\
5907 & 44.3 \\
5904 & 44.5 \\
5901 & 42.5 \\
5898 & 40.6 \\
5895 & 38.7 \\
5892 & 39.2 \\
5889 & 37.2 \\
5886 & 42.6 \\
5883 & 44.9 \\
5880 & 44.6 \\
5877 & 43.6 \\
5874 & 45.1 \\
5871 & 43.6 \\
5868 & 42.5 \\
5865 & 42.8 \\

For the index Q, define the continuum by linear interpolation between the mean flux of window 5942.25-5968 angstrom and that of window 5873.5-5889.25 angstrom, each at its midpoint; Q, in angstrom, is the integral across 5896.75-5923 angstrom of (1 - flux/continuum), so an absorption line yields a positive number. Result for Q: 0.1 angstrom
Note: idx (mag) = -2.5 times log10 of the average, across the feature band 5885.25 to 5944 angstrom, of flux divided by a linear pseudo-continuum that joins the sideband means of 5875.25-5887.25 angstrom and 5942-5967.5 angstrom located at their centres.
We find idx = 0.03 mag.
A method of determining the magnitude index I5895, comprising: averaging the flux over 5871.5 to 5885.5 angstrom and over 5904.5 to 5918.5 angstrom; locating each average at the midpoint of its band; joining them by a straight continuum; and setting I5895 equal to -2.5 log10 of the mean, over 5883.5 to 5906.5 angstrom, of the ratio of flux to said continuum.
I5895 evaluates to 0.07 mag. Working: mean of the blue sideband 44.3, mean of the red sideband 43.2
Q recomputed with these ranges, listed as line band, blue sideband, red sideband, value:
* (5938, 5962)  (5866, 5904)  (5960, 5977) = -0.3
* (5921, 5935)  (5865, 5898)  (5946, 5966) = 0.0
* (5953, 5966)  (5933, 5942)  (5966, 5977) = 0.1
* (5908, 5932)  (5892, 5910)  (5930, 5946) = -0.2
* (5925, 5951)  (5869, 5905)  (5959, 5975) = -0.5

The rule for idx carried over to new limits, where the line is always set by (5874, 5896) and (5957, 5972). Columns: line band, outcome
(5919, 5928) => -0.025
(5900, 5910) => -0.040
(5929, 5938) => -0.013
